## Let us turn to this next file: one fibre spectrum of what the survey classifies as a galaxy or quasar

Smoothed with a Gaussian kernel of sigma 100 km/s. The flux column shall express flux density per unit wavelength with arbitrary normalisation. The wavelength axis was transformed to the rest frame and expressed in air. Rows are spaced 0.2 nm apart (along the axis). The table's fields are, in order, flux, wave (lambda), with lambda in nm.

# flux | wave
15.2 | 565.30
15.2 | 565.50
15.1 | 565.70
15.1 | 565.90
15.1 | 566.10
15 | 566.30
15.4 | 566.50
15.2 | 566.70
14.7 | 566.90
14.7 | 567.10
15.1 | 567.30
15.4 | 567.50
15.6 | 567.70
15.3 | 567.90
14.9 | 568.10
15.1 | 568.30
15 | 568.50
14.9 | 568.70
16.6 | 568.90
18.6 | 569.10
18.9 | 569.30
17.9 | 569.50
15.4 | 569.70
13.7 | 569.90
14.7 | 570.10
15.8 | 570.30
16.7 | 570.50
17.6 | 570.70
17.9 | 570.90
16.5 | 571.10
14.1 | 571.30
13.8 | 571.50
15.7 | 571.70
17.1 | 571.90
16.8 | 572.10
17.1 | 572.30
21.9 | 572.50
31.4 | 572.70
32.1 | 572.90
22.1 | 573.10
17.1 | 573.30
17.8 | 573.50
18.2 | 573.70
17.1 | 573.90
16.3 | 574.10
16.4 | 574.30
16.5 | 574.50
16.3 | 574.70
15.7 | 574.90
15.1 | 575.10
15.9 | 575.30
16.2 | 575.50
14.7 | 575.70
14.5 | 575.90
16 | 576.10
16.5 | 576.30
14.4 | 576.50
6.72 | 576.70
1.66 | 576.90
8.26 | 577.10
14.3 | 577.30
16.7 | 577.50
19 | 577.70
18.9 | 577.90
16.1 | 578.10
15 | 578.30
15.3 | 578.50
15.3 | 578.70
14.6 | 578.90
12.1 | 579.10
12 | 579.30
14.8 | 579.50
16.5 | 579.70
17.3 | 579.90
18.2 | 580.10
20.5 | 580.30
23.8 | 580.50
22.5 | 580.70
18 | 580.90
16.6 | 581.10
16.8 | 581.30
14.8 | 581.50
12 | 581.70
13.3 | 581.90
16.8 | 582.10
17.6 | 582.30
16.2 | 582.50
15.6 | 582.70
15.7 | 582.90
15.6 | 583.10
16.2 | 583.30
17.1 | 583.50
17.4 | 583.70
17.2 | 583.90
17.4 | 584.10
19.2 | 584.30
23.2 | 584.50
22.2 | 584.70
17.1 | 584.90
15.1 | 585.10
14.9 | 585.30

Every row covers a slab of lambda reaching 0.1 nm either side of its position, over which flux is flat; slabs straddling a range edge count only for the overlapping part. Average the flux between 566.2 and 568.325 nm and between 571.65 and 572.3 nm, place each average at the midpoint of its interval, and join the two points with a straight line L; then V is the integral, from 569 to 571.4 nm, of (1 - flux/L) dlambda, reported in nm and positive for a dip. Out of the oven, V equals -0.06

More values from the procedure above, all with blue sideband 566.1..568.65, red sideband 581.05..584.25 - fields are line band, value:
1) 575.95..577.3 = 0.40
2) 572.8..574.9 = -0.45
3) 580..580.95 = -0.29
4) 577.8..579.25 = 0.05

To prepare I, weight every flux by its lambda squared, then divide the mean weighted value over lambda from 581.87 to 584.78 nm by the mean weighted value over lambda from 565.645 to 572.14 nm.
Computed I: 1.2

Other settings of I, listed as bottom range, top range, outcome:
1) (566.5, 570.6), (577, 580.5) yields 1.04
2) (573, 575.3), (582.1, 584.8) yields 1.07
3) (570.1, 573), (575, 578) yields 0.76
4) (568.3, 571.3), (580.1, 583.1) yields 1.09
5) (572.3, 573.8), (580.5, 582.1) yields 0.77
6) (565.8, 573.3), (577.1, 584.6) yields 1.02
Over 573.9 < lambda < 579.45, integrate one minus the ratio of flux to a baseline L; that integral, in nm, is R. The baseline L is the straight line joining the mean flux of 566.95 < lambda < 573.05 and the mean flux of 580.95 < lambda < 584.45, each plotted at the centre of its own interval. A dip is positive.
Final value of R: 0.75 nm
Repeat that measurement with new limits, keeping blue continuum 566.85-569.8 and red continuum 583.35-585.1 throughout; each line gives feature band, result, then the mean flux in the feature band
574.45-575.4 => 0.06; 15.9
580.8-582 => 0.19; 15.2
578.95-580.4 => 0.16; 15.9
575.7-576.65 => 0.13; 14.8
